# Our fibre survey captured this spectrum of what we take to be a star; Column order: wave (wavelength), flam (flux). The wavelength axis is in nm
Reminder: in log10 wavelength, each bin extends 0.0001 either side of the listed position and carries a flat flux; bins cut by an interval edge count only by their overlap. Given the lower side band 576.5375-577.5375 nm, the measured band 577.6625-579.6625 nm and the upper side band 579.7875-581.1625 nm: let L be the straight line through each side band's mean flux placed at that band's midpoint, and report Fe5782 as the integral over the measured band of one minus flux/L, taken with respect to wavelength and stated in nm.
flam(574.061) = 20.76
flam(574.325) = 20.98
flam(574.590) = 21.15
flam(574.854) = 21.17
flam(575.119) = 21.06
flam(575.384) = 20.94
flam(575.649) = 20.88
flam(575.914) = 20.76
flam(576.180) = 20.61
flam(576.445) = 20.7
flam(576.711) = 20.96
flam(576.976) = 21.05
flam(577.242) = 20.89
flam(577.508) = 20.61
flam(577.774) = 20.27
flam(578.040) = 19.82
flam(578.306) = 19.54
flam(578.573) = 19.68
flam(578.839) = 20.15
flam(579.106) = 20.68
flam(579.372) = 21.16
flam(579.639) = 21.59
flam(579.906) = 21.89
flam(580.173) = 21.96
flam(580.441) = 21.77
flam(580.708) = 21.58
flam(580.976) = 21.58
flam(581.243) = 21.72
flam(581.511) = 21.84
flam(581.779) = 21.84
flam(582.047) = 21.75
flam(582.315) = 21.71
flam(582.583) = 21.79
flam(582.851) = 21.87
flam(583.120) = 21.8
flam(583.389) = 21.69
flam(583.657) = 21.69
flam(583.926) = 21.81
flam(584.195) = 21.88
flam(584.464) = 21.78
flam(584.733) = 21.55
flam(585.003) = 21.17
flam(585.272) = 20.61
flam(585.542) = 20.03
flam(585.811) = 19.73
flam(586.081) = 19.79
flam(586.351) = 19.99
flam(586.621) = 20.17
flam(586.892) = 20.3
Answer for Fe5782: 0.09 nm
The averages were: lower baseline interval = 20.9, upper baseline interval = 21.8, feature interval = 20.3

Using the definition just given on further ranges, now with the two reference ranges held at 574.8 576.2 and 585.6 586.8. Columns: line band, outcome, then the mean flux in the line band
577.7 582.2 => -0.14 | 21.1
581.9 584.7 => -0.22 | 21.8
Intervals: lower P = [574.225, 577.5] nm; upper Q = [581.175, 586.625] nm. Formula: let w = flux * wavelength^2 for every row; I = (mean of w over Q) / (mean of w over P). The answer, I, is 1.0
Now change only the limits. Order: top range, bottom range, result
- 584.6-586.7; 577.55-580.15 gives 1.01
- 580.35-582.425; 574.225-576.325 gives 1.06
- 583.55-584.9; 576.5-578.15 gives 1.08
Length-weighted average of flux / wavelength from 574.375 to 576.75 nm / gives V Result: 20.9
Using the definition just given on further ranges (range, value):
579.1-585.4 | 21.6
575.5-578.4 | 20.6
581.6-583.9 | 21.8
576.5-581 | 20.9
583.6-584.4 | 21.8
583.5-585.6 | 21.4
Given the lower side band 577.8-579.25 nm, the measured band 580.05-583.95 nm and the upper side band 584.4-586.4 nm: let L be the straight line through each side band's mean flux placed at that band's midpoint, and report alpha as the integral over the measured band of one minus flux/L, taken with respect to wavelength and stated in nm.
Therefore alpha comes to -0.28 nm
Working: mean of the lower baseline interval 20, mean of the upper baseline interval 20.6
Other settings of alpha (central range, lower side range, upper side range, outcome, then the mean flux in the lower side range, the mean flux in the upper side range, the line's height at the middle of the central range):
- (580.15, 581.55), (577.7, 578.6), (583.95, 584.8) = -0.07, 19.8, 21.8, 20.7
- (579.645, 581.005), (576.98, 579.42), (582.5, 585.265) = -0.06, 20.3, 21.7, 20.8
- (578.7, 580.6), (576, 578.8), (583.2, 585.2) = -0.05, 20.4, 21.6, 20.8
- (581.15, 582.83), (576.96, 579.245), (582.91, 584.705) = -0.04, 20.3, 21.8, 21.3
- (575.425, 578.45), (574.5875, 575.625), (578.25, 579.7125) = 0.03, 21.1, 20.5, 20.8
